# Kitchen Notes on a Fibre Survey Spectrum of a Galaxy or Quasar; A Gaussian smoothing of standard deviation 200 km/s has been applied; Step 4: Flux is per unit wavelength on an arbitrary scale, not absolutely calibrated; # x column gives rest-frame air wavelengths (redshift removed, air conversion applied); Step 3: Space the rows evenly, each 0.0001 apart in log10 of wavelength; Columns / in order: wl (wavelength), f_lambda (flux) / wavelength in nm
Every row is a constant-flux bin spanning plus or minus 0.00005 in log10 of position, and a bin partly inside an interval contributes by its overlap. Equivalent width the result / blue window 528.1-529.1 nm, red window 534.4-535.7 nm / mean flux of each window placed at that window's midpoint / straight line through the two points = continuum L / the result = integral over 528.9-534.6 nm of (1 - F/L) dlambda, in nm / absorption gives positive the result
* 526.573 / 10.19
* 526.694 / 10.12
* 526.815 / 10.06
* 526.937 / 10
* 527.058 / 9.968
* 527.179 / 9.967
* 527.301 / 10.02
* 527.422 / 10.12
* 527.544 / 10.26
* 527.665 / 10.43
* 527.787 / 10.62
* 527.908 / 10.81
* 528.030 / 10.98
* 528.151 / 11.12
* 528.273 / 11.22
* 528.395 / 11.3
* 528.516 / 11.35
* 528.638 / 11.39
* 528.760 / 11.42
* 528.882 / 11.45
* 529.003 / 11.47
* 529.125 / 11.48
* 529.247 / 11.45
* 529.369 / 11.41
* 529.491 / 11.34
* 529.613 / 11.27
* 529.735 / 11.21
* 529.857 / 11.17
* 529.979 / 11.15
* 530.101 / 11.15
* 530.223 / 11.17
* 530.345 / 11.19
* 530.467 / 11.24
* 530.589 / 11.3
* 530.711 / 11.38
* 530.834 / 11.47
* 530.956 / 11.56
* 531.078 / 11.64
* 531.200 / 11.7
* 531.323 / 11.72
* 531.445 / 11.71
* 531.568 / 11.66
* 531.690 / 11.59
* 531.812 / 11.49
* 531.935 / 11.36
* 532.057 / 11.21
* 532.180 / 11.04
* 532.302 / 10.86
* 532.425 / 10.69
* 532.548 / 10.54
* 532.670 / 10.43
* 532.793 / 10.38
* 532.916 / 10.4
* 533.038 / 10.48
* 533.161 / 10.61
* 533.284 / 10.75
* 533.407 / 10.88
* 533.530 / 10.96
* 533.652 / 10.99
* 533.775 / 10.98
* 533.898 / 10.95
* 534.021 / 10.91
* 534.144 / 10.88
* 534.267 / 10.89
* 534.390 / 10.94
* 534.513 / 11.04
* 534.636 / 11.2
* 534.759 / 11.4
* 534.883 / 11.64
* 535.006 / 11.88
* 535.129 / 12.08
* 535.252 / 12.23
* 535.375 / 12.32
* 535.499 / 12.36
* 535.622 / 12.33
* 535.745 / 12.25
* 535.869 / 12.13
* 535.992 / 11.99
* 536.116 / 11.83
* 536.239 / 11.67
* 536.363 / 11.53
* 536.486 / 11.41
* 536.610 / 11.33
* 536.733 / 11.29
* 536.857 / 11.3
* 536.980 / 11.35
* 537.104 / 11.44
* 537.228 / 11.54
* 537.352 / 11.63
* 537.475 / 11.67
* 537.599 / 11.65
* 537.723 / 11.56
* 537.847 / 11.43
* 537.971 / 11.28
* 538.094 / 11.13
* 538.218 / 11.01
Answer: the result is 0.22 nm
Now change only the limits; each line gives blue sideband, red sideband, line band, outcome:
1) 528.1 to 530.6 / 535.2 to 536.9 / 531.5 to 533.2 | 0.09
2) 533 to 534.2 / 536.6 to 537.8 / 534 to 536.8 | -0.12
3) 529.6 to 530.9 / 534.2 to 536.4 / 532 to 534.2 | 0.15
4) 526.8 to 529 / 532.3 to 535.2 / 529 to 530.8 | -0.08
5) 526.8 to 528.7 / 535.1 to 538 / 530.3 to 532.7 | -0.05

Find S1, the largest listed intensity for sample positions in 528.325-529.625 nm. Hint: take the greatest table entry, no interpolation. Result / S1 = 11.48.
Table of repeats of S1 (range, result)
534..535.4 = 12.32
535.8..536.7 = 12.13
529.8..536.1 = 12.36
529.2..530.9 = 11.47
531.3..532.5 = 11.72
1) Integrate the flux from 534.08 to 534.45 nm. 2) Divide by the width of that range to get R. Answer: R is 10.9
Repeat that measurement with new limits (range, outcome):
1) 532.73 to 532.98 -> 10.4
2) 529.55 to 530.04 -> 11.2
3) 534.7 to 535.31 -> 11.8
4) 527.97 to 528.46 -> 11.2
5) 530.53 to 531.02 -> 11.4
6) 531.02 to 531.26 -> 11.7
